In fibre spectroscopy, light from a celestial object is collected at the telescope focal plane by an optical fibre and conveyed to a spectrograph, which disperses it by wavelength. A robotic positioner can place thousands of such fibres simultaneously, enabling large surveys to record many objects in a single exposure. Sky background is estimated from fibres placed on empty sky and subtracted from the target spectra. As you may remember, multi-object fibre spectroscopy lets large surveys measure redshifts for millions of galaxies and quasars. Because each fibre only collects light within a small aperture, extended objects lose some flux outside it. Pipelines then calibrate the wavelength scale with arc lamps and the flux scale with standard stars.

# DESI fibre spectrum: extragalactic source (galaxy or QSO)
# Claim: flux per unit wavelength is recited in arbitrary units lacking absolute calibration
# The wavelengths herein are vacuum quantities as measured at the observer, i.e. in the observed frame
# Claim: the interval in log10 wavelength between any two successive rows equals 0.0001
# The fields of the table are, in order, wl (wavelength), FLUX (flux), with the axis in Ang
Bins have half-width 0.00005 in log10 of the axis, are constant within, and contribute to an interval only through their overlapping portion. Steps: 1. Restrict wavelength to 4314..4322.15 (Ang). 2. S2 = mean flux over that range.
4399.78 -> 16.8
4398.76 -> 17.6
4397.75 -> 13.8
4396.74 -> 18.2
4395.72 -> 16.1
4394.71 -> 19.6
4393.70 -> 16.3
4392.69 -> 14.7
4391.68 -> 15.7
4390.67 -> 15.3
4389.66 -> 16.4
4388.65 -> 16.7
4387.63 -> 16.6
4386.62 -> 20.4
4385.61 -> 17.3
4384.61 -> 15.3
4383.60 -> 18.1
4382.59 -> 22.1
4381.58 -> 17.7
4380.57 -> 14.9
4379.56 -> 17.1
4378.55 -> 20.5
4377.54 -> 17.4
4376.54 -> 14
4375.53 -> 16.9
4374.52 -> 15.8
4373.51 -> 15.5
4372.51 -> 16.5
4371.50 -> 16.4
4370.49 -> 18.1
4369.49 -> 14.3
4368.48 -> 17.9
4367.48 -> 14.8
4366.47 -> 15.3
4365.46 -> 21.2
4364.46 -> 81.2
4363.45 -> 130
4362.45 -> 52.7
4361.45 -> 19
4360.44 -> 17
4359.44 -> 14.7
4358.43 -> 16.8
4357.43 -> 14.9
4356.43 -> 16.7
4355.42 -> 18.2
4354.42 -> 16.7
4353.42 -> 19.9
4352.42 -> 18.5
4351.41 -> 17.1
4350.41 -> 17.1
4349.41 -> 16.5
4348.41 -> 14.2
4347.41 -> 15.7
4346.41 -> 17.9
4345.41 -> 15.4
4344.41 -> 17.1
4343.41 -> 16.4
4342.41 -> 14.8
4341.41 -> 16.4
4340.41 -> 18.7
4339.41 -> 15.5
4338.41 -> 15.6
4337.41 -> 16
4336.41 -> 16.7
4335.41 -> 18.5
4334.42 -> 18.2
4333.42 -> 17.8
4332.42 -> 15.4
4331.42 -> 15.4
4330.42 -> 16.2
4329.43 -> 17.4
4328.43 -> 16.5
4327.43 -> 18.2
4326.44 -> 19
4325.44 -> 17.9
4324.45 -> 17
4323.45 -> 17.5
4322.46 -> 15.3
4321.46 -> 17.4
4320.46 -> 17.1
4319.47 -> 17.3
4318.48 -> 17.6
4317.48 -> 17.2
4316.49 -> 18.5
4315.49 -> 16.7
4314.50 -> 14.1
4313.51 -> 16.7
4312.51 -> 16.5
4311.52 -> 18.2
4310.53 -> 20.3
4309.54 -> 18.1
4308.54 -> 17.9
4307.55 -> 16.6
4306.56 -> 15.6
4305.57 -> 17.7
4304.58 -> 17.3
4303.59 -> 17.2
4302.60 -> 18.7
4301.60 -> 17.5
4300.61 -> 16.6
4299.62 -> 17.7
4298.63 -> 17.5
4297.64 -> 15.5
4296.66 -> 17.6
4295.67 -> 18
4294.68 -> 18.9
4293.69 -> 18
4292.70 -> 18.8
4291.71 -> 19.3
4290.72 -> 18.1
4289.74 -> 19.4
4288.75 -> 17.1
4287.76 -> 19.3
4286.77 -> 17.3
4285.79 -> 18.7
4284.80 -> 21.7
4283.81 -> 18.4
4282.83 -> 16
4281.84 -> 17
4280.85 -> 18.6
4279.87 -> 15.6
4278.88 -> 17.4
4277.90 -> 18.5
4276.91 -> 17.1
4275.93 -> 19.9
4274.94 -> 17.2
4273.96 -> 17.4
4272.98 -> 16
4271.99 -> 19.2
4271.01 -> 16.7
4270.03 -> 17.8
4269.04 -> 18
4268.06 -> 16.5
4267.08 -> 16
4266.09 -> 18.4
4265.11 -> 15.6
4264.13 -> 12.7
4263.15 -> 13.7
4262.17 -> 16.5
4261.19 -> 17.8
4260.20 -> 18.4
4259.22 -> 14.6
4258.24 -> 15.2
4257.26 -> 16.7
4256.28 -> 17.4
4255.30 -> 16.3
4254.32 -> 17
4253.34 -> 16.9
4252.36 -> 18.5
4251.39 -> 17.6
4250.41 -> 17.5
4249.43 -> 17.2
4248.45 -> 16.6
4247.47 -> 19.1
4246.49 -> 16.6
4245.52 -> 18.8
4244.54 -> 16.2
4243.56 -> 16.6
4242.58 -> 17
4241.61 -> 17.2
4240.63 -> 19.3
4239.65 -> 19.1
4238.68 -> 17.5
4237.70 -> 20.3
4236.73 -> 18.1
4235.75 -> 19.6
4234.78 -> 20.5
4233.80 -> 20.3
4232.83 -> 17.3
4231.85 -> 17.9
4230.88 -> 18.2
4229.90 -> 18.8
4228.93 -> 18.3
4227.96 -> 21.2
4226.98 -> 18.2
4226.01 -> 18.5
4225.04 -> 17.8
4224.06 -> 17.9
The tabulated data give 16.9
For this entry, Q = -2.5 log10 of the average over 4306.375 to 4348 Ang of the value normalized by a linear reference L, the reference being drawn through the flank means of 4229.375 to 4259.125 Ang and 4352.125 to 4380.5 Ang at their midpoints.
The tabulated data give 0.30 mag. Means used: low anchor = 17.8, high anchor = 24.5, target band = 17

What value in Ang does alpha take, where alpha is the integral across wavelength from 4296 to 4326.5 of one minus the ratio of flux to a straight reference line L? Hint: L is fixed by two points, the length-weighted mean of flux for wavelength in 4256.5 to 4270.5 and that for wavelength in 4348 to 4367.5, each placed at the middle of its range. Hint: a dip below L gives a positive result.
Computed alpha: 6.8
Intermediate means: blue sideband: 16.3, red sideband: 28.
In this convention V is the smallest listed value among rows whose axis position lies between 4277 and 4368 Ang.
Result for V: 14.1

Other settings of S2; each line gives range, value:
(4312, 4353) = 16.8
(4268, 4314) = 17.8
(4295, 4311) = 17.5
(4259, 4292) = 17.4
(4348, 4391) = 22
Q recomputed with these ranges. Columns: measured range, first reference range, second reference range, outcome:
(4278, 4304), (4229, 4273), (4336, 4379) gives 0.06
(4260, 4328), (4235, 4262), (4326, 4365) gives 0.13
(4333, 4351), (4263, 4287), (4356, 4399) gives 0.22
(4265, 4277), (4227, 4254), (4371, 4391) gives 0.03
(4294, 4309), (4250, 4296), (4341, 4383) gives 0.09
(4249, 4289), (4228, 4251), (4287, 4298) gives 0.06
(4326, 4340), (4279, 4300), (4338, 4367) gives 0.30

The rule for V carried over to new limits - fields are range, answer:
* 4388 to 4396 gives 14.7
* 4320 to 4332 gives 15.3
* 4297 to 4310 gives 15.5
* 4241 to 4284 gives 12.7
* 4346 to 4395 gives 14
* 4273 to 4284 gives 15.6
